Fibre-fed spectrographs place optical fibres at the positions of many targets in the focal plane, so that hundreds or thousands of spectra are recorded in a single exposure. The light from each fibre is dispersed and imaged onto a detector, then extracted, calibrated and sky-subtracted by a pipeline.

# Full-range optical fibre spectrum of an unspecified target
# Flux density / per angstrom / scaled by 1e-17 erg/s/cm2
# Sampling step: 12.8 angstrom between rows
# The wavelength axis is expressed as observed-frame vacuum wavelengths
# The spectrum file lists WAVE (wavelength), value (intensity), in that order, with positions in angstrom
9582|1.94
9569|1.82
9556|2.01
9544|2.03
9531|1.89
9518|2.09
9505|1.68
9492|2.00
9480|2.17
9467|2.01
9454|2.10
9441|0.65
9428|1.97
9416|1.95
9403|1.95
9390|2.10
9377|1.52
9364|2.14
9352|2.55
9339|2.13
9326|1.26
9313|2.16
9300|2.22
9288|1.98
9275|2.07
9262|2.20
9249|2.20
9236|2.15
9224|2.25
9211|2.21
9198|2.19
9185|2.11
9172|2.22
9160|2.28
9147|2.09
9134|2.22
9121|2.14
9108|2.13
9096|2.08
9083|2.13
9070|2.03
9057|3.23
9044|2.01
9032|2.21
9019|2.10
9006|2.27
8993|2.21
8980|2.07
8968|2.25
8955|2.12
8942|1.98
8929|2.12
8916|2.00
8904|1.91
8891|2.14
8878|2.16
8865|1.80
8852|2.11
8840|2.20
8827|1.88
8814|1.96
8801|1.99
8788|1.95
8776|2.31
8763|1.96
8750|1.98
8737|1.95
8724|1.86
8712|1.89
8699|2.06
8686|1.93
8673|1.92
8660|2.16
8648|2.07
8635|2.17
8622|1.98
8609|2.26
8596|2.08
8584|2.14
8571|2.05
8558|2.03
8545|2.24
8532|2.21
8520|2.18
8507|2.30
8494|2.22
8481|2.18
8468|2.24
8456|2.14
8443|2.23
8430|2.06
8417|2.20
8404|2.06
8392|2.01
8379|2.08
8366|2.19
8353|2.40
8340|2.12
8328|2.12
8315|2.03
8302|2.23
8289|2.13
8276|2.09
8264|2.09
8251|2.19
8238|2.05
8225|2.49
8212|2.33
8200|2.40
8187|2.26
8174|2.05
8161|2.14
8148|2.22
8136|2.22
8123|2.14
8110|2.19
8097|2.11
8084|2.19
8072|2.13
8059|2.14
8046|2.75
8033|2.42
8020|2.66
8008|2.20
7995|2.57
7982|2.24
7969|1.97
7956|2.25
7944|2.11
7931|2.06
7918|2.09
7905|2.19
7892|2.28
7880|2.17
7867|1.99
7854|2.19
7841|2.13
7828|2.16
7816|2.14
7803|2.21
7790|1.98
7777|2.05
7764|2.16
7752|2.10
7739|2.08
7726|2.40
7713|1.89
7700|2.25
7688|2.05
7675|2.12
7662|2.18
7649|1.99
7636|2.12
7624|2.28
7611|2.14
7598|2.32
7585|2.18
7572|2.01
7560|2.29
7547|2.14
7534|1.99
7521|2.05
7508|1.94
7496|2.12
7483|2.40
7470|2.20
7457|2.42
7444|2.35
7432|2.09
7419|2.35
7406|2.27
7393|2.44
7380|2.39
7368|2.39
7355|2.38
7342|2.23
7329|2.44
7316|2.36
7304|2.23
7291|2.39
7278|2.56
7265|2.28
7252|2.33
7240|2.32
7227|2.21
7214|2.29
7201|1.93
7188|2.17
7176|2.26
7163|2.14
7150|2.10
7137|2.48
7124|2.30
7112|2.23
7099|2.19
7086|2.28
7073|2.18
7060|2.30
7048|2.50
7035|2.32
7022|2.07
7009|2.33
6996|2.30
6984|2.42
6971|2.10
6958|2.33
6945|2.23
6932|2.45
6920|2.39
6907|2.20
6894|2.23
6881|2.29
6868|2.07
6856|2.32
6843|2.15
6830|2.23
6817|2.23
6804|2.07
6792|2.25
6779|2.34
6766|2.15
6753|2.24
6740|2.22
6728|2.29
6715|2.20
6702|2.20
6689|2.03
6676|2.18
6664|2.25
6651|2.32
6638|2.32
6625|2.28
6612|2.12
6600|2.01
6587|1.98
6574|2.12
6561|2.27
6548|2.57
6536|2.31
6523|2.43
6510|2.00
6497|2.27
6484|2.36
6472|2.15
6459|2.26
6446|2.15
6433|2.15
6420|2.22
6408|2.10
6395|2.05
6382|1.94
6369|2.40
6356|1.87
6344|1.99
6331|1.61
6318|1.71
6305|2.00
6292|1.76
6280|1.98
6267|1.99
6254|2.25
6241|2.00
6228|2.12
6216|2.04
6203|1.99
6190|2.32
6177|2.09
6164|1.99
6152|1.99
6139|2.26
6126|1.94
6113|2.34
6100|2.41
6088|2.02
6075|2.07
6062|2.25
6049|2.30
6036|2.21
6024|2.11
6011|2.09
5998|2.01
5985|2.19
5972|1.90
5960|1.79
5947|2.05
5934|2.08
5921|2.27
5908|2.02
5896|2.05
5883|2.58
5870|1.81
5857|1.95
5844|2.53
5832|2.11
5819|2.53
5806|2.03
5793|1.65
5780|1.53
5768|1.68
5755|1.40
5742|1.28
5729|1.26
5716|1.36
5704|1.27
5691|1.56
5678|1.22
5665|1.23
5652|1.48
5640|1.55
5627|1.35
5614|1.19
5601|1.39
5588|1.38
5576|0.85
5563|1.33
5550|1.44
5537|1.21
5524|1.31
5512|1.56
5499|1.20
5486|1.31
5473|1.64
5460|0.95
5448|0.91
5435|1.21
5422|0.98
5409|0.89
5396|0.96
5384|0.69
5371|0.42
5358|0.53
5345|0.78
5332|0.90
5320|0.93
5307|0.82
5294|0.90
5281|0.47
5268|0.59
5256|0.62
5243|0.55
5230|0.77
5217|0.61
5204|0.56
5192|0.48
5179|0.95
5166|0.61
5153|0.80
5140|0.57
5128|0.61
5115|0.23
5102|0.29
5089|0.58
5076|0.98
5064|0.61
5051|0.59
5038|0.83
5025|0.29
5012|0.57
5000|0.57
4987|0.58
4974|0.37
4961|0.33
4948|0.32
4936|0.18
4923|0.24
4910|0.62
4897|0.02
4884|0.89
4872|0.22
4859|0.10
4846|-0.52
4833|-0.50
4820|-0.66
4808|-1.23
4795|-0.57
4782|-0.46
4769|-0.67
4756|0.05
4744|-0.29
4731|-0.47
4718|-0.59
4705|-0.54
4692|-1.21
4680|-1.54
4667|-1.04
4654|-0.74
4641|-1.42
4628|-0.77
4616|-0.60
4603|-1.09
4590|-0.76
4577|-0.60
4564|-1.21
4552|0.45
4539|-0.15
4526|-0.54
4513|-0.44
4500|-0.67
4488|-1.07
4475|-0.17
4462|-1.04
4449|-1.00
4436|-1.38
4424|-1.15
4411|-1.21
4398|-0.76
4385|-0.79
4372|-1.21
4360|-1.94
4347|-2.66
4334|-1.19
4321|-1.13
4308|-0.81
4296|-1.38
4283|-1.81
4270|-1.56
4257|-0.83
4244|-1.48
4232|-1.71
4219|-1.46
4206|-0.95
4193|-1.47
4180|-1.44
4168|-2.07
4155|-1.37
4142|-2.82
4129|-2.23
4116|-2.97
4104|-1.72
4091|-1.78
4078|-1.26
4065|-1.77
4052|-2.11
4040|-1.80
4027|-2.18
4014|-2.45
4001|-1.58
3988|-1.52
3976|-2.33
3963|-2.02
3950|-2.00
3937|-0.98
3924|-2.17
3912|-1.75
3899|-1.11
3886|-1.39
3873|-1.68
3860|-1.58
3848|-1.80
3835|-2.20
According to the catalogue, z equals 0.221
